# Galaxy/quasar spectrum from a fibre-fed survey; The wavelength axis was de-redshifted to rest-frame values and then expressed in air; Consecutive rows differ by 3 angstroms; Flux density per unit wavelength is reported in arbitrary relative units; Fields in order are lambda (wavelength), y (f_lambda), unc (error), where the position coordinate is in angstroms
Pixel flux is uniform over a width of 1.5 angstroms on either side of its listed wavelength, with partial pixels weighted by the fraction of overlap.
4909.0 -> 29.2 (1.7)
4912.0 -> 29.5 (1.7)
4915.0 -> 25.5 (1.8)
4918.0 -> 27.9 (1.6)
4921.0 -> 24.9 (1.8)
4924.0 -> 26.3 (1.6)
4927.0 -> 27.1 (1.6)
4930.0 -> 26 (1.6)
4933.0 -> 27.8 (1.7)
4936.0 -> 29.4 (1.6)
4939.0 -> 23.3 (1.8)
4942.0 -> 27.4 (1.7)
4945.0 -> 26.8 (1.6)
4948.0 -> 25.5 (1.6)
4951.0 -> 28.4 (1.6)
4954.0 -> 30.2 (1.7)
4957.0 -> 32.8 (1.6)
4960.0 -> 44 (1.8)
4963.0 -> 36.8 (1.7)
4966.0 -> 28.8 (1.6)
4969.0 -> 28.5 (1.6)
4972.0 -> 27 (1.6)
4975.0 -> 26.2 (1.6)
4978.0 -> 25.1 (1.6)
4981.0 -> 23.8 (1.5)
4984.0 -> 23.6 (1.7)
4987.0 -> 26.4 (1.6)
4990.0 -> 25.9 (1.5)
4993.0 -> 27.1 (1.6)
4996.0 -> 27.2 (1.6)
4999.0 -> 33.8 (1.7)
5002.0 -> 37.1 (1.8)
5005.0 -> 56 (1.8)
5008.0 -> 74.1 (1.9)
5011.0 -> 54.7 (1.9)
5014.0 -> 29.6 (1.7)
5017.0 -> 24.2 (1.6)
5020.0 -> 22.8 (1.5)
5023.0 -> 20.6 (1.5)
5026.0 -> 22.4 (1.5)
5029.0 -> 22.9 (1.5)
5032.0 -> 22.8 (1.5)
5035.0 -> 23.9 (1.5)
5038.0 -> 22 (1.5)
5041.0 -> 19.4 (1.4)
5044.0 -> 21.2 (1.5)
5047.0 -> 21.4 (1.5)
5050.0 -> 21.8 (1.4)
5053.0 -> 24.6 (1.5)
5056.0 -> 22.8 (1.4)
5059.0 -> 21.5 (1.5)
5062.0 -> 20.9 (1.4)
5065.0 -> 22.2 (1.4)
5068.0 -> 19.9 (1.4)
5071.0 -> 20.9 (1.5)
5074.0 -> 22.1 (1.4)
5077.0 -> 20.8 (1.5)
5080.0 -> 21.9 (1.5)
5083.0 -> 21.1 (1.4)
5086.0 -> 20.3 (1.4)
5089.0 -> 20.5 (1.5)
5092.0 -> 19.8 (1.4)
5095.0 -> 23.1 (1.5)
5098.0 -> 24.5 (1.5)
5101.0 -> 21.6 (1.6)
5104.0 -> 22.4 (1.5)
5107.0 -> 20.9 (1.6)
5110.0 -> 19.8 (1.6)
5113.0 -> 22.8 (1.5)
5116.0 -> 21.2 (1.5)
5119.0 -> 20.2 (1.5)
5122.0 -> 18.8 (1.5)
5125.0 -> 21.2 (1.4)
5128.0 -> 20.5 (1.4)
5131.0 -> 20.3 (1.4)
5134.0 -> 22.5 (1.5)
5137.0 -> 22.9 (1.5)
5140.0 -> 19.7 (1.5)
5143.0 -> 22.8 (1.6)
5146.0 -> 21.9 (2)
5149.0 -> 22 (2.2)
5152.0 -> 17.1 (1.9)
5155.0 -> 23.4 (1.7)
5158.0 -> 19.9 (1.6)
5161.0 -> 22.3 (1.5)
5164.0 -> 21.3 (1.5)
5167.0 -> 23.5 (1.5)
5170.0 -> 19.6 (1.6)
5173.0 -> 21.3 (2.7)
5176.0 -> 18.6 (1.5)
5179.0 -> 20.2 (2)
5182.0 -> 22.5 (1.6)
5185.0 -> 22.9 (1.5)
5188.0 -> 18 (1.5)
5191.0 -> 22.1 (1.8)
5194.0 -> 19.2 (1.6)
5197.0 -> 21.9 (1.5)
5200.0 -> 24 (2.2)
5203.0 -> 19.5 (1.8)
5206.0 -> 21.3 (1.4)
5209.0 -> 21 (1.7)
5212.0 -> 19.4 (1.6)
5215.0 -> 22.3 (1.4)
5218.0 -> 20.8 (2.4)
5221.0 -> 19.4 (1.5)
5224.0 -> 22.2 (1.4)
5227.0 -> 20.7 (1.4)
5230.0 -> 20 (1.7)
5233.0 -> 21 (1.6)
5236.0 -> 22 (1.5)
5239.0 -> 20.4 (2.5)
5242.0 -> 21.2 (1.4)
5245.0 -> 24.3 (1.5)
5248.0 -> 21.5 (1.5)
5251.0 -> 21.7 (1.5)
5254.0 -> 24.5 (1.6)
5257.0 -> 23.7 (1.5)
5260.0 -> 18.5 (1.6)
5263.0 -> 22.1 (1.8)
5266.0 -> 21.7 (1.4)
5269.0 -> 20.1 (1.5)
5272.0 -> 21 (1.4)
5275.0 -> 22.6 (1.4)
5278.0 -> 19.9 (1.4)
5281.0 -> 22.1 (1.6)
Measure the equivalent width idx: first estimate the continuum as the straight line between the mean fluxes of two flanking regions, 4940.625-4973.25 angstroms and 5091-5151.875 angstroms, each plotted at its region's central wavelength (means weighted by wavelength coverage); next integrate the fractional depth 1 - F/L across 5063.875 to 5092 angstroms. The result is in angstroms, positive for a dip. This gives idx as 3.3 angstroms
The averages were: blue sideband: 30.6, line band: 21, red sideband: 21.4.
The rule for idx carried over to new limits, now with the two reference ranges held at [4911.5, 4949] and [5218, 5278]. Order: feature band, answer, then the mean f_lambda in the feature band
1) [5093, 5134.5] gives 4.01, 21.4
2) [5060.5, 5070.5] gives 1.41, 21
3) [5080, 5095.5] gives 2.04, 20.9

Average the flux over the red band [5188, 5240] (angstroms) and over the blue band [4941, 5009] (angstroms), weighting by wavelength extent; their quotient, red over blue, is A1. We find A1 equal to 0.65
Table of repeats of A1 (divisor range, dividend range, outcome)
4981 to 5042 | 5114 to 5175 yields 0.69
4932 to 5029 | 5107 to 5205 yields 0.68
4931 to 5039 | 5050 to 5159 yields 0.71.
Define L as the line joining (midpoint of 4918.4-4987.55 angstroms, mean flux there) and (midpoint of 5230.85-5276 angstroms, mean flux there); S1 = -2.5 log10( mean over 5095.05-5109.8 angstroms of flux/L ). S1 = 0.126 mag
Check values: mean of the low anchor 28.1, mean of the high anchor 21.7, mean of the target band 22.2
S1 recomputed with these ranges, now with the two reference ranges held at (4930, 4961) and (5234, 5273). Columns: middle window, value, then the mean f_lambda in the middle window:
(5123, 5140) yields 0.16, 21.2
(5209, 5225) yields 0.09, 20.8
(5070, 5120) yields 0.19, 21.4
